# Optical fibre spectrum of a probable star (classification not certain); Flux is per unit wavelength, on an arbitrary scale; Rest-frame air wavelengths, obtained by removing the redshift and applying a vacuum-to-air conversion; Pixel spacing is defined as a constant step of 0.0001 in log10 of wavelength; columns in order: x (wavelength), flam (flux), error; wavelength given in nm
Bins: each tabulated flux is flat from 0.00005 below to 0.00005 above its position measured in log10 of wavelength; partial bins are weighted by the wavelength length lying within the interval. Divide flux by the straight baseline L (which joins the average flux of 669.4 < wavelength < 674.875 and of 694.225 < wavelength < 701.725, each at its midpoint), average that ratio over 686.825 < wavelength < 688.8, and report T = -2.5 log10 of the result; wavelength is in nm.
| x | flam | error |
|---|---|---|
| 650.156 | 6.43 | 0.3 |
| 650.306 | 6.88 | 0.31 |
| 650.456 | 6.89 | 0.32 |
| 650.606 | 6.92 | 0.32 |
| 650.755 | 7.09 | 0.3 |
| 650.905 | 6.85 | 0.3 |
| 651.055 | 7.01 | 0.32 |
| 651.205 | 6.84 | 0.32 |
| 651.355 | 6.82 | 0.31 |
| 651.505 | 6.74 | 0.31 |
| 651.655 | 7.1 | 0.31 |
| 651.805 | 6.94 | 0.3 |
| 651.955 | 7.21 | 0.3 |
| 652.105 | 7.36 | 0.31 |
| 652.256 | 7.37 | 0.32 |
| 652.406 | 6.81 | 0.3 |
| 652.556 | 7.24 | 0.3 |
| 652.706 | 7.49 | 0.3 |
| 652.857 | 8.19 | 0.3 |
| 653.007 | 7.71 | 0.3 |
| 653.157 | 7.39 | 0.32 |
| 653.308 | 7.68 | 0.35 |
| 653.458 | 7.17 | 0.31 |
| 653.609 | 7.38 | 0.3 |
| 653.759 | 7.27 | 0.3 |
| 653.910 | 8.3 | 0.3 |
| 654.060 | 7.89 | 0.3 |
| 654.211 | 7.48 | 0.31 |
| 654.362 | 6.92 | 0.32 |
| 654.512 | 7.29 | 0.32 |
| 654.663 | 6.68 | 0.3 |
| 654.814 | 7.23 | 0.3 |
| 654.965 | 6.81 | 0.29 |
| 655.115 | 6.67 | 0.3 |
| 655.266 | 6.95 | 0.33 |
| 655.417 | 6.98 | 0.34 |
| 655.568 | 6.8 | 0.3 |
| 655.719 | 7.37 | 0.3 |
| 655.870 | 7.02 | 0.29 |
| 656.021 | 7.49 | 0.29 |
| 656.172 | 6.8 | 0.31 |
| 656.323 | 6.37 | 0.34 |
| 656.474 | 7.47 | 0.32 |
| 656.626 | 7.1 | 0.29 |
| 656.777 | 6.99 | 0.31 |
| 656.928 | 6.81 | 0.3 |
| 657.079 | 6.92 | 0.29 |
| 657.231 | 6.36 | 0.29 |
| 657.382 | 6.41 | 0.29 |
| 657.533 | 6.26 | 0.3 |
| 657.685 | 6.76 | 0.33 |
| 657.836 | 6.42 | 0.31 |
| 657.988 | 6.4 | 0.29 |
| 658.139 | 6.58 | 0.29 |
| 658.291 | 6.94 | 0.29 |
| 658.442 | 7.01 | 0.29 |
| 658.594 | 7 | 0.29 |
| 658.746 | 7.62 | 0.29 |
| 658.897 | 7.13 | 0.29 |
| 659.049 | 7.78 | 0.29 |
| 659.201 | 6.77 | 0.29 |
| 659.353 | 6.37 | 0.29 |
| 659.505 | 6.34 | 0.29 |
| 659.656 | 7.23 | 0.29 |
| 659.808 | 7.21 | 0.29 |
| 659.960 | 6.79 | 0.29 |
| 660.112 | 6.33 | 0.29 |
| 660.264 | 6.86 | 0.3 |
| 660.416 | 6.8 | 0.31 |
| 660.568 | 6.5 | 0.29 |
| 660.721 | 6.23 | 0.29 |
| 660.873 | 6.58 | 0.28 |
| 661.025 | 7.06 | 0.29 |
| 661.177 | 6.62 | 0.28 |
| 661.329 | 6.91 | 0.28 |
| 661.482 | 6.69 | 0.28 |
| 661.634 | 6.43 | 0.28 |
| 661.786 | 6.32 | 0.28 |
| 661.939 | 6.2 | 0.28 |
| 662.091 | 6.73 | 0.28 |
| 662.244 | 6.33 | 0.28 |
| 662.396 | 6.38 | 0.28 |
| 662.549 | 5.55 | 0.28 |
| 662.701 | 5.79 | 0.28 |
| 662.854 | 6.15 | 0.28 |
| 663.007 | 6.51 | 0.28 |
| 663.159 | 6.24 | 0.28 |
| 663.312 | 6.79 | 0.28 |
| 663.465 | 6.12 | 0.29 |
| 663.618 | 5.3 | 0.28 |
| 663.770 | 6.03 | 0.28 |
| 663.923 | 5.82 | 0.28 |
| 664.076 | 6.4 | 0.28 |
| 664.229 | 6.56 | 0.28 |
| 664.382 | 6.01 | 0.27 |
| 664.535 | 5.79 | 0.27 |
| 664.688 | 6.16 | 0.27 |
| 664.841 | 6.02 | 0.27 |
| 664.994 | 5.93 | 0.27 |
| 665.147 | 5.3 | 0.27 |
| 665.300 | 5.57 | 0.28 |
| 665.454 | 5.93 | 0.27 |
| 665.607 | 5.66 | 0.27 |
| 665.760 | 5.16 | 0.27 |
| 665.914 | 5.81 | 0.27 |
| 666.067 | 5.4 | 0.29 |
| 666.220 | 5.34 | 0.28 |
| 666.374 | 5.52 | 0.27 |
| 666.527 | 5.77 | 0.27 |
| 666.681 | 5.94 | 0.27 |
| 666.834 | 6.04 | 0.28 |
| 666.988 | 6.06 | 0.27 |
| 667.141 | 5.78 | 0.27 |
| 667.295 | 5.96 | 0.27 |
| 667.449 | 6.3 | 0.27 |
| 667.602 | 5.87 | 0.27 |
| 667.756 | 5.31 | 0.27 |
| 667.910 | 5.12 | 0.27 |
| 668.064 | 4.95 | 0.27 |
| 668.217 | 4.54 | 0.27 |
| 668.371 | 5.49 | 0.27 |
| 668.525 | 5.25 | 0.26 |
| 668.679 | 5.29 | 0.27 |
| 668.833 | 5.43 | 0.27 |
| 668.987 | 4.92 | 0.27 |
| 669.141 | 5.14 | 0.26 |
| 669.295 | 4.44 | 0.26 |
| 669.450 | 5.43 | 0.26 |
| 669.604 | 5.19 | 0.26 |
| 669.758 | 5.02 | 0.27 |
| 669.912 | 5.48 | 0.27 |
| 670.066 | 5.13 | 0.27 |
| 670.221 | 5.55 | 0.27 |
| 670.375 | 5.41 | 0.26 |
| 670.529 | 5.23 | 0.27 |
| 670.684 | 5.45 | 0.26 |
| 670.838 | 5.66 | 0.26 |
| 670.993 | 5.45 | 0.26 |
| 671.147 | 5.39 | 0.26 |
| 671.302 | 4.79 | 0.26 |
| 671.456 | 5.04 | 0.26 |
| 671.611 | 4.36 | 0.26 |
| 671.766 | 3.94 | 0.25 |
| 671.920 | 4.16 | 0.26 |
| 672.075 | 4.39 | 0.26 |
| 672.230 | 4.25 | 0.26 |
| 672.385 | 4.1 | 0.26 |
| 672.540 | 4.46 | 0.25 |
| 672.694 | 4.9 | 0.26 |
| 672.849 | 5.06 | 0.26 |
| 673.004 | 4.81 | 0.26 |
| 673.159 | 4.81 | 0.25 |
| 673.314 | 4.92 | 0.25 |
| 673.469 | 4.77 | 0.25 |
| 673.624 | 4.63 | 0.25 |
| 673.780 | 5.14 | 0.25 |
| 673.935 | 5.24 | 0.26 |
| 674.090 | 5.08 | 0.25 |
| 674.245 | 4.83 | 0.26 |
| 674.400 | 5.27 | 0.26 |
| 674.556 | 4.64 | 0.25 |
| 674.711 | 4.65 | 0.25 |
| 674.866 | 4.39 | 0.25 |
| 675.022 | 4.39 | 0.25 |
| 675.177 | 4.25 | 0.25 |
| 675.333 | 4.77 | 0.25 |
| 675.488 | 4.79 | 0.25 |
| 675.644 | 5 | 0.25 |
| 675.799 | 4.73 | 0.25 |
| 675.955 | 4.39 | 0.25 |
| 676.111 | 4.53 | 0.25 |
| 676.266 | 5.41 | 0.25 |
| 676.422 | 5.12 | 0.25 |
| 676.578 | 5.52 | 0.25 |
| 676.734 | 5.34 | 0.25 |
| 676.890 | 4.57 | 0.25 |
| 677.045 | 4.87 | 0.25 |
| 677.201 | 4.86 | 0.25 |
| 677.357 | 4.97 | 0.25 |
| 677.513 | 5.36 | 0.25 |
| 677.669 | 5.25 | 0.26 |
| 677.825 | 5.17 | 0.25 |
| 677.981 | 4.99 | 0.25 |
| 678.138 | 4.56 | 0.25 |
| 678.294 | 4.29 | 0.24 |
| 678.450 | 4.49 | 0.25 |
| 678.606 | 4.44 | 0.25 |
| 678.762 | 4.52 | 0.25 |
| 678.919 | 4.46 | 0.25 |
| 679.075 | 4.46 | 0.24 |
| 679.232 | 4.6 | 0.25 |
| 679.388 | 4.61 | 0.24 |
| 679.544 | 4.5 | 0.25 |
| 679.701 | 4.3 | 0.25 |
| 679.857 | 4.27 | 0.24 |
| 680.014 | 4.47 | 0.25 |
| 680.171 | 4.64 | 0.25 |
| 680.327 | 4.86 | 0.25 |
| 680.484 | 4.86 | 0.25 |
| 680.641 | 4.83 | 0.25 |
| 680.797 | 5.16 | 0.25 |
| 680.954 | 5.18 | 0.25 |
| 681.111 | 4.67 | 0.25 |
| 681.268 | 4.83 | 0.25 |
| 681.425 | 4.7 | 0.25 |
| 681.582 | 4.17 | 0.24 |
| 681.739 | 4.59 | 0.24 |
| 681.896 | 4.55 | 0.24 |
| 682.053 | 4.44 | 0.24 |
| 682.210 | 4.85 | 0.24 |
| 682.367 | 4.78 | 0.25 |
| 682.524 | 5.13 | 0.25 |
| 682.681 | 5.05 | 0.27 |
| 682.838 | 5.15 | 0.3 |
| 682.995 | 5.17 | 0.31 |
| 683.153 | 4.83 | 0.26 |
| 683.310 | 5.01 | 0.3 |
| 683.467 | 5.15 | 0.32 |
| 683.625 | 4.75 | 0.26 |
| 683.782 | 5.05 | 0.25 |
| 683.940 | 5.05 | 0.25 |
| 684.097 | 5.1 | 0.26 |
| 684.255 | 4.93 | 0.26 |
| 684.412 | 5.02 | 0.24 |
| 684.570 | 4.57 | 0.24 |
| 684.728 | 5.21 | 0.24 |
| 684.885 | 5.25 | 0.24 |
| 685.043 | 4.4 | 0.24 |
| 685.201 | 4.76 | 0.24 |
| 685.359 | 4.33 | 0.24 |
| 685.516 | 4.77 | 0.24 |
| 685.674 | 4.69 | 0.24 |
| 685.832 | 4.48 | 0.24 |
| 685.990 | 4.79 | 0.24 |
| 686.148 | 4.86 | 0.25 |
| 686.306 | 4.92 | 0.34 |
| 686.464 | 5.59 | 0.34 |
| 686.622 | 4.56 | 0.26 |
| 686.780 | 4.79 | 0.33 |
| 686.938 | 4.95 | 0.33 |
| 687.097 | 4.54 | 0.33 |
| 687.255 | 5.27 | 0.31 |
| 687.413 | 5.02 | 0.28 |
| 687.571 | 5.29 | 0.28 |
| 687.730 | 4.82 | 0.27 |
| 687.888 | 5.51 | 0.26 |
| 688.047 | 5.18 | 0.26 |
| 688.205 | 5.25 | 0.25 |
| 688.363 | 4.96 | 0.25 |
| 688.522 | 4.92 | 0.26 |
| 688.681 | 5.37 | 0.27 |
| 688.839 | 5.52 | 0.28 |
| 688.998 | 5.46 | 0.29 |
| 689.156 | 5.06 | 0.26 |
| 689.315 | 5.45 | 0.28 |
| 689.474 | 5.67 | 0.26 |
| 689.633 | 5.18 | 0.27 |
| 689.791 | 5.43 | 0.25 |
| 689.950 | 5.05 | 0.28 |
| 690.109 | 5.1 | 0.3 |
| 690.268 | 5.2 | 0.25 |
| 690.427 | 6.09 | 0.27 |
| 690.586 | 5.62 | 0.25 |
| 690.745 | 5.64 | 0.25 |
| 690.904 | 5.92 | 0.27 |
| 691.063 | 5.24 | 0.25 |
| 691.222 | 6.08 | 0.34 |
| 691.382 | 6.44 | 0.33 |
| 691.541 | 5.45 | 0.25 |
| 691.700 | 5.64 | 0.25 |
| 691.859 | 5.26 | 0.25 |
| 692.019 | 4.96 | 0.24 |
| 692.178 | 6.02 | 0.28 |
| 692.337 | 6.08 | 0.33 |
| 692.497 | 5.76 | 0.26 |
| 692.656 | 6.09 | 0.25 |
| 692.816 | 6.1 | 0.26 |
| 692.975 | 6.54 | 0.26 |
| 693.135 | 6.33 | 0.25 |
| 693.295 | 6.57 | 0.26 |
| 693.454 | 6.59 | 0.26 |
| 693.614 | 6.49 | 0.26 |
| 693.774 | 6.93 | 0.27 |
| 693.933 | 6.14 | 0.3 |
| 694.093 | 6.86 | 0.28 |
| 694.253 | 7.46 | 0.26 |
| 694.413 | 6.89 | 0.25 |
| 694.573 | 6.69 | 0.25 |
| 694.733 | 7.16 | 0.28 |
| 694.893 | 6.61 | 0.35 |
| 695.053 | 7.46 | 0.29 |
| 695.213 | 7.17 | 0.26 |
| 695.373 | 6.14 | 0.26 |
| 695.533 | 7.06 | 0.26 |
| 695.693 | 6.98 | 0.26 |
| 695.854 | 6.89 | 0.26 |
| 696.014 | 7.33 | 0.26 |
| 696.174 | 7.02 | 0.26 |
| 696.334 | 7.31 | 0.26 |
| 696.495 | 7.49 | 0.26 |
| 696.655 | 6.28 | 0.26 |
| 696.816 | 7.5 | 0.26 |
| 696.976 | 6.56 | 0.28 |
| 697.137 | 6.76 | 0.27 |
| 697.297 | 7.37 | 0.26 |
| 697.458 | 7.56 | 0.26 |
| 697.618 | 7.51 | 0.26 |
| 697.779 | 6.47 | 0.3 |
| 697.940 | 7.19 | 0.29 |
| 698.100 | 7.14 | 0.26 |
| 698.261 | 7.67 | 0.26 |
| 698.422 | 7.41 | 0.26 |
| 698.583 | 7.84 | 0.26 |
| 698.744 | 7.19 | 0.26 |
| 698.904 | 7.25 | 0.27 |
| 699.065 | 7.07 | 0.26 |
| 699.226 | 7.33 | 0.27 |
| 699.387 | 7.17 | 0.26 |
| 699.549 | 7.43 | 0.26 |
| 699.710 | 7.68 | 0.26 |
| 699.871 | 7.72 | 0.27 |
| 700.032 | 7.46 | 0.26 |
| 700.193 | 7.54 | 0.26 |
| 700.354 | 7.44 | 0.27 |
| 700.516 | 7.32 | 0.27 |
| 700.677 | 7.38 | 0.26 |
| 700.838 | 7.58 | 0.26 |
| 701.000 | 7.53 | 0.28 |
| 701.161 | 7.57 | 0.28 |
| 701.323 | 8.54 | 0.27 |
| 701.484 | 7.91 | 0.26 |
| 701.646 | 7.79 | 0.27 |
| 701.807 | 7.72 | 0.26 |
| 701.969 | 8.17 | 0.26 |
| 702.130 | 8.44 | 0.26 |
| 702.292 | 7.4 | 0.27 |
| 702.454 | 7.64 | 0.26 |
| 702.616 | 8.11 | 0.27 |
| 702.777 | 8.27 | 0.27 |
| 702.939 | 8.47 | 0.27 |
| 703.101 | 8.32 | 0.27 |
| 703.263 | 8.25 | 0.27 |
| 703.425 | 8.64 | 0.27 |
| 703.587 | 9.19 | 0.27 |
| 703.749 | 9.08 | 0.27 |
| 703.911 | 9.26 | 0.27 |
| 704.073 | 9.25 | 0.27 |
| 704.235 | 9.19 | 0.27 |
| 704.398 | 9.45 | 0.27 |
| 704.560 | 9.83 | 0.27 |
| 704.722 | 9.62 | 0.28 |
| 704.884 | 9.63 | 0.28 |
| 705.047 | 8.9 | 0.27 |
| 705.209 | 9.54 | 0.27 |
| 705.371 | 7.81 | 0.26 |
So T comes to 0.24 mag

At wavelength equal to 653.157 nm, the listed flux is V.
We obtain 7.39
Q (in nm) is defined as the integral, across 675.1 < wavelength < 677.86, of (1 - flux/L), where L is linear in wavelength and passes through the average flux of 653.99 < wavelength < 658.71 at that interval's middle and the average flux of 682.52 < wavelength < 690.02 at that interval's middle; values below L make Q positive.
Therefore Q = 0.35 nm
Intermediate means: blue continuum 6.91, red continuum 5.03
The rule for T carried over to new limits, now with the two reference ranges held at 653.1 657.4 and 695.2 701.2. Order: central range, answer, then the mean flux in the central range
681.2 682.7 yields 0.463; 4.7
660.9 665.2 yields 0.147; 6.23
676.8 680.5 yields 0.465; 4.68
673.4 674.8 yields 0.410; 4.91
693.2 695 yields 0.072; 6.77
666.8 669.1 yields 0.290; 5.47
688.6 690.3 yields 0.331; 5.32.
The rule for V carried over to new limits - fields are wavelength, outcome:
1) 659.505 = 6.34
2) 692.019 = 4.96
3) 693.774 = 6.93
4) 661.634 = 6.43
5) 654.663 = 6.68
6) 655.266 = 6.95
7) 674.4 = 5.27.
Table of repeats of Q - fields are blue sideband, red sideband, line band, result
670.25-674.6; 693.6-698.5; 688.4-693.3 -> 0.688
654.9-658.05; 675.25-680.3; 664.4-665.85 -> 0.060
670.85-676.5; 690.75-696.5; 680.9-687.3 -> 0.899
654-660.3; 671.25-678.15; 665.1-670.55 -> 0.178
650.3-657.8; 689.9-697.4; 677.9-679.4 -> 0.477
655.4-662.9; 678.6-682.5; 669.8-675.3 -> 0.570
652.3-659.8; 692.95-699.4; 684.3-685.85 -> 0.500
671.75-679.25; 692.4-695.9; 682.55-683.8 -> 0.117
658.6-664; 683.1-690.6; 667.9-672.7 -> 0.828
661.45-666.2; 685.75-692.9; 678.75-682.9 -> 0.655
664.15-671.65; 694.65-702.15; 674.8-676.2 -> 0.319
